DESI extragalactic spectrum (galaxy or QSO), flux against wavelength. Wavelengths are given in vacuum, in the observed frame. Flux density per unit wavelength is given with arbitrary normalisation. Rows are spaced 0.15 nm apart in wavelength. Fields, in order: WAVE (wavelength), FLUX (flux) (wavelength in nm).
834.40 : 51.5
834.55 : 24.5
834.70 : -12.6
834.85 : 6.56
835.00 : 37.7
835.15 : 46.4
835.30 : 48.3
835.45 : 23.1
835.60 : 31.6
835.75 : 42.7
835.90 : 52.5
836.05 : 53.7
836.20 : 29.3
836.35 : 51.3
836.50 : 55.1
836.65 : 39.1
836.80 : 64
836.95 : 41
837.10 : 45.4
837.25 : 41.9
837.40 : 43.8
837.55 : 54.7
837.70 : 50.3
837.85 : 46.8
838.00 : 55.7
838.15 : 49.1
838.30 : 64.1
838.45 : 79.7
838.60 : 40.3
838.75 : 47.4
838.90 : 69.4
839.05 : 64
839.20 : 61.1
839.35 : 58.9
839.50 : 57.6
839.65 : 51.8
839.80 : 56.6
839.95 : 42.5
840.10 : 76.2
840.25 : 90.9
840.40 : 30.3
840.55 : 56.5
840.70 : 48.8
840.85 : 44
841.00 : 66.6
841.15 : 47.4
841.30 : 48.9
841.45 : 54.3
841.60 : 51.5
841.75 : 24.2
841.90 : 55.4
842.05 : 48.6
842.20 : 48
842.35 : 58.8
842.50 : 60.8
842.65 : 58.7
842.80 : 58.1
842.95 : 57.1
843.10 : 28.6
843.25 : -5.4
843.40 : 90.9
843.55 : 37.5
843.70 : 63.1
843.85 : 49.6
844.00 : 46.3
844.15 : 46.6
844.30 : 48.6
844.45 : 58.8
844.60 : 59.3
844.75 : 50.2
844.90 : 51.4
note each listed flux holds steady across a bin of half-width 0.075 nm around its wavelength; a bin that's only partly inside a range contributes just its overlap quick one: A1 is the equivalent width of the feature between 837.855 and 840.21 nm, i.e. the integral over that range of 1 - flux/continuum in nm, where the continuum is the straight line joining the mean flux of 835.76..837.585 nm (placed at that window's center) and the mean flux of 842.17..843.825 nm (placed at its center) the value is -0.48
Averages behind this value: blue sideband 47.3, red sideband 50.6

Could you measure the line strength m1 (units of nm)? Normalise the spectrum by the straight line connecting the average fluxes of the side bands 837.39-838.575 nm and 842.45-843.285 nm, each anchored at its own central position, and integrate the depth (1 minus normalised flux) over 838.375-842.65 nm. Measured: -0.44 nm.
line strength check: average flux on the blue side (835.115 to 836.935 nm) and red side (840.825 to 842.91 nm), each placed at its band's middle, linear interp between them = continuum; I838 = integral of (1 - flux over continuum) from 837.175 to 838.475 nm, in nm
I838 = -0.17 nm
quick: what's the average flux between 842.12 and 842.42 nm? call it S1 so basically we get 53.2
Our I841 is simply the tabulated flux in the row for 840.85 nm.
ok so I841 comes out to 44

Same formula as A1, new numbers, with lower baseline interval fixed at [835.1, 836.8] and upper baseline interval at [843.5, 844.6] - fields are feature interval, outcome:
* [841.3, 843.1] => -0.07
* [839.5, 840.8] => -0.24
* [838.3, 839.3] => -0.31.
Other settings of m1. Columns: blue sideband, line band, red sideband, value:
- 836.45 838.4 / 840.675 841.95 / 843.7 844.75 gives 0.06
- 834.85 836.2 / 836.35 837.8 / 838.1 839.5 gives 0.00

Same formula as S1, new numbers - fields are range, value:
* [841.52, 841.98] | 43.9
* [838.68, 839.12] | 60.4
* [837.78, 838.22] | 50.6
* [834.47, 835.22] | 20.5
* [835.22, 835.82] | 36.5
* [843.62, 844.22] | 51.3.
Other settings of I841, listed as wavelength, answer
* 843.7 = 63.1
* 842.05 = 48.6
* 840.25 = 90.9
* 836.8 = 64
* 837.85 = 46.8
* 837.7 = 50.3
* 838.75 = 47.4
